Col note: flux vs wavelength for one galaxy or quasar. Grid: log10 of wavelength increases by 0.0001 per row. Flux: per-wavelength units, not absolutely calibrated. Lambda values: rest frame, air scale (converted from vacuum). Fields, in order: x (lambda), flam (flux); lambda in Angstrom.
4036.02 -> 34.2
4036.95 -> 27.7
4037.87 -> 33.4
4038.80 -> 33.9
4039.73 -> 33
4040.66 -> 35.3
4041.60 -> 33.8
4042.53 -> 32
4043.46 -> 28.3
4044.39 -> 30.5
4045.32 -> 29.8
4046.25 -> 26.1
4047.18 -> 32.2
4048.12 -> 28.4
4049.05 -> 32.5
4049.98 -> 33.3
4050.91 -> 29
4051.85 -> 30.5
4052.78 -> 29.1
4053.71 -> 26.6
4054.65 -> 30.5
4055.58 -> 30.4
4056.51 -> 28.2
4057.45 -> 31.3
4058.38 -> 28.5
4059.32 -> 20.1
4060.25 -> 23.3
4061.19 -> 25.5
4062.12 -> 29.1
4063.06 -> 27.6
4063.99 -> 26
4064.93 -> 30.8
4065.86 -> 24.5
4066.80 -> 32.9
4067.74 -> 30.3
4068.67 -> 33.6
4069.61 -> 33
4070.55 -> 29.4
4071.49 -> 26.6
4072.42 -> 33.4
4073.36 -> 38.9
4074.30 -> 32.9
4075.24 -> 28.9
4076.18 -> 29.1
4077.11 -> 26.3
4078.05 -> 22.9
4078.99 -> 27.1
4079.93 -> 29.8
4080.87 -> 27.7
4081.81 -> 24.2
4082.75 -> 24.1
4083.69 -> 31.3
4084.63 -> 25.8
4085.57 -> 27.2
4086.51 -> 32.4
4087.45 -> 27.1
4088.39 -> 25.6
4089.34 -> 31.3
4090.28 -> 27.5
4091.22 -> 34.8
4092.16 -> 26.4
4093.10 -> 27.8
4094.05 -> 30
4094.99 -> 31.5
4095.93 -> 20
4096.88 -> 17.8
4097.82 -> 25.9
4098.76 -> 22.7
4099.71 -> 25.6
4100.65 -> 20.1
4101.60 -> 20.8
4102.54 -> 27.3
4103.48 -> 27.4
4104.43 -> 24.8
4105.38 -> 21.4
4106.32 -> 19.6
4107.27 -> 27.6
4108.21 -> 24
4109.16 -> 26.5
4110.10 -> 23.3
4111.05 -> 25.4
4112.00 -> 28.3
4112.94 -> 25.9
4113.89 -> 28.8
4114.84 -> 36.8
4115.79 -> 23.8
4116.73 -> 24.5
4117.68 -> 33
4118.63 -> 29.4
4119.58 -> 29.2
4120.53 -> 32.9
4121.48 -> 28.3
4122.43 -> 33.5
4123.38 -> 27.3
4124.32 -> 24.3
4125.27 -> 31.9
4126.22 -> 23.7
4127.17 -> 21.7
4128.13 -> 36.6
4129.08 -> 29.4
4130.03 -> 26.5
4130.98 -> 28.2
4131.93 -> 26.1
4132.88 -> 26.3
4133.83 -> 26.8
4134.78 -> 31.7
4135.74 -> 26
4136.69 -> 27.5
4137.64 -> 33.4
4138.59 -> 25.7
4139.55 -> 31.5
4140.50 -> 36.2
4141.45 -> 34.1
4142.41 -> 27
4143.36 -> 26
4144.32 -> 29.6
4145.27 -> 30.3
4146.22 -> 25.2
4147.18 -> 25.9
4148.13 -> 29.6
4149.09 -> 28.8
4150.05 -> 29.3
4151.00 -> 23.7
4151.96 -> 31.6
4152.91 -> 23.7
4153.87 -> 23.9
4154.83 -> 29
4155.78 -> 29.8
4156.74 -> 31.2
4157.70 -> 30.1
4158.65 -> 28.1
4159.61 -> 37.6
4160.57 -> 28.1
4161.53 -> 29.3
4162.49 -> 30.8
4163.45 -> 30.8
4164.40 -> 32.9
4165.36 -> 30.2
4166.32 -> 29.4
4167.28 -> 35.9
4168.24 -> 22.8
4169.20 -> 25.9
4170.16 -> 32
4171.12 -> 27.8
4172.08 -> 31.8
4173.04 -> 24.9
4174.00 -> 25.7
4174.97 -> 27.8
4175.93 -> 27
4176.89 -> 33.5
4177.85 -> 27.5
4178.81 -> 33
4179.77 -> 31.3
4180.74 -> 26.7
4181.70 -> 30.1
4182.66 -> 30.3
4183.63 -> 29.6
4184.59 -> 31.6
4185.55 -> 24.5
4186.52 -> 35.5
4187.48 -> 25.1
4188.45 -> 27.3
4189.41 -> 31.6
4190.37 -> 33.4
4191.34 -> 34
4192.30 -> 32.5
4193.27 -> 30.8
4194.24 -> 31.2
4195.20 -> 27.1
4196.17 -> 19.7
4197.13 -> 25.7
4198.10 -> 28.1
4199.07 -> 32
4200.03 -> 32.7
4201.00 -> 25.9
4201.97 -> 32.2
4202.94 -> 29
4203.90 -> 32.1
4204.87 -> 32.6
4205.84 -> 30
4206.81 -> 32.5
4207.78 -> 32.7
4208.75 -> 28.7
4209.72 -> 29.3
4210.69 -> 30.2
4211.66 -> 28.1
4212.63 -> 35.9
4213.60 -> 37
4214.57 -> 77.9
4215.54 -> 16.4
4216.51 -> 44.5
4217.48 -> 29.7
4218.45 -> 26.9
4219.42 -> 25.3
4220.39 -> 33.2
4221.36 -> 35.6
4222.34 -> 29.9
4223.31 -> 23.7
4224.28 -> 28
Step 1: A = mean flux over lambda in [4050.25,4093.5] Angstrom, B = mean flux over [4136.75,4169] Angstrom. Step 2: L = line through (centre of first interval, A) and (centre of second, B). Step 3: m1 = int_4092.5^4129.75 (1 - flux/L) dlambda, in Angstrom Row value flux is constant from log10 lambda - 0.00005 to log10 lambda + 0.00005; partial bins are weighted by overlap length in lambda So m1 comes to 3.08 Angstrom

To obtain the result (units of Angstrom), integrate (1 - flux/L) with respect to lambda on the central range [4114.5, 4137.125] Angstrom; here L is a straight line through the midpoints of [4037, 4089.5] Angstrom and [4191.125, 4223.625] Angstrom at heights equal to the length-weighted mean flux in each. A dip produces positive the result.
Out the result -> 1.3 Angstrom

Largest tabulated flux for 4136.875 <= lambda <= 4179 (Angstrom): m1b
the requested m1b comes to 37.6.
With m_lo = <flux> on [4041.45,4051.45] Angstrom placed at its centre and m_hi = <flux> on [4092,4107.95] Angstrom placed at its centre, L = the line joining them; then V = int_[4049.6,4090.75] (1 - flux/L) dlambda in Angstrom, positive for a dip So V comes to -1.4 Angstrom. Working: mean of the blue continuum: 30.4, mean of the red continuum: 24.5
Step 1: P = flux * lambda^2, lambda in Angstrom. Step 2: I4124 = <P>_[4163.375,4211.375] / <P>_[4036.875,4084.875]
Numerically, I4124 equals 1.07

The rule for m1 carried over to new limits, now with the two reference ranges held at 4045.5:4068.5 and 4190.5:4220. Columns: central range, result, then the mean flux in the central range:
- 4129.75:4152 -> 1.3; 28.6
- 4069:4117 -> 3.8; 27.1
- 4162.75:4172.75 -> 0.3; 29.9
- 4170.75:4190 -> 1.3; 29.2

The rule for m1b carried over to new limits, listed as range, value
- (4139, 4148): 36.2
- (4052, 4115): 38.9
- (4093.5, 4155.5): 36.8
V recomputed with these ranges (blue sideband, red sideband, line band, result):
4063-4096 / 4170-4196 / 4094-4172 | 3.7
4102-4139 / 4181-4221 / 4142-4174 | 0.5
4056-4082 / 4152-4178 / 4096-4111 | 2.7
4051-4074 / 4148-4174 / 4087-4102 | 1.7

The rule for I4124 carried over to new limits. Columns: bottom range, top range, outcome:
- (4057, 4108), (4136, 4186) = 1.11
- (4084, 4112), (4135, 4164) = 1.16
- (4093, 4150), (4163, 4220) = 1.16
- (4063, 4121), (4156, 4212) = 1.13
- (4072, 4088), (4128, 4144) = 1.04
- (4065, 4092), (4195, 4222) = 1.16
